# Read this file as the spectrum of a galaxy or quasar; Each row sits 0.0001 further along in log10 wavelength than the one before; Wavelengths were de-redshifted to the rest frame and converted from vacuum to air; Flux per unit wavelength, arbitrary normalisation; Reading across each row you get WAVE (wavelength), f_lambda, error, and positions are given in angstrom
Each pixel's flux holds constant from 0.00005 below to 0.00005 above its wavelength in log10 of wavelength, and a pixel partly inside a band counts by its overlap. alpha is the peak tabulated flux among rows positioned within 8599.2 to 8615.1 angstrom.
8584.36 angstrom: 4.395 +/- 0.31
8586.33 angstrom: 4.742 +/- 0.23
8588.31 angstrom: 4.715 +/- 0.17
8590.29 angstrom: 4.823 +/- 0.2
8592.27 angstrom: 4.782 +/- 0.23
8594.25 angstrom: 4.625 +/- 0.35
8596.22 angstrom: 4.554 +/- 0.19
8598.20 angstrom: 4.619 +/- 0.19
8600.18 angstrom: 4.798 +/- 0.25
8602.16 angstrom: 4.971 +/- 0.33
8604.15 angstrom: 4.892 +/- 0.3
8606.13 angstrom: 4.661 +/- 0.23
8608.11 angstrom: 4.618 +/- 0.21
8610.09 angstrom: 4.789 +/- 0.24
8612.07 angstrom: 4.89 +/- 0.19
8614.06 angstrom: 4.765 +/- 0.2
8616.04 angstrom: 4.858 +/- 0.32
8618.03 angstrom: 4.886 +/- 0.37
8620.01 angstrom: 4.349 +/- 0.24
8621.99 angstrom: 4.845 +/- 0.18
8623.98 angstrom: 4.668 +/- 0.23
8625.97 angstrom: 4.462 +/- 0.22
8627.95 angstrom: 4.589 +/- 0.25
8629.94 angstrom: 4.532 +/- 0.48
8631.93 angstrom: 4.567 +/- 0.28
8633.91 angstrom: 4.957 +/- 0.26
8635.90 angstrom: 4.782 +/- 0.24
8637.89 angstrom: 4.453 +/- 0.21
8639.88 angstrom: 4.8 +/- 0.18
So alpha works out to 4.971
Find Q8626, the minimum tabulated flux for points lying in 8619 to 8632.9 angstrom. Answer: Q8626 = 4.349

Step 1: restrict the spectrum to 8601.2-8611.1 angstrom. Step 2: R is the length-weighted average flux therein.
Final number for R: 4.79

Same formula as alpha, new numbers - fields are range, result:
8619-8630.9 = 4.845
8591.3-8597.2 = 4.782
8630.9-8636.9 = 4.957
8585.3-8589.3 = 4.742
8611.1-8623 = 4.89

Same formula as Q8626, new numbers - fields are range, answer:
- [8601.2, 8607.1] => 4.661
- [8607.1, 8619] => 4.618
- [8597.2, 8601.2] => 4.619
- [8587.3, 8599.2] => 4.554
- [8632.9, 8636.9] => 4.782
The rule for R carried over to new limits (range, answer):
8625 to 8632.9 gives 4.54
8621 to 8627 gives 4.66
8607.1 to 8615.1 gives 4.77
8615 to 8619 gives 4.87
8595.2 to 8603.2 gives 4.74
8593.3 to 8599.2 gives 4.61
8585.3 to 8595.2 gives 4.74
